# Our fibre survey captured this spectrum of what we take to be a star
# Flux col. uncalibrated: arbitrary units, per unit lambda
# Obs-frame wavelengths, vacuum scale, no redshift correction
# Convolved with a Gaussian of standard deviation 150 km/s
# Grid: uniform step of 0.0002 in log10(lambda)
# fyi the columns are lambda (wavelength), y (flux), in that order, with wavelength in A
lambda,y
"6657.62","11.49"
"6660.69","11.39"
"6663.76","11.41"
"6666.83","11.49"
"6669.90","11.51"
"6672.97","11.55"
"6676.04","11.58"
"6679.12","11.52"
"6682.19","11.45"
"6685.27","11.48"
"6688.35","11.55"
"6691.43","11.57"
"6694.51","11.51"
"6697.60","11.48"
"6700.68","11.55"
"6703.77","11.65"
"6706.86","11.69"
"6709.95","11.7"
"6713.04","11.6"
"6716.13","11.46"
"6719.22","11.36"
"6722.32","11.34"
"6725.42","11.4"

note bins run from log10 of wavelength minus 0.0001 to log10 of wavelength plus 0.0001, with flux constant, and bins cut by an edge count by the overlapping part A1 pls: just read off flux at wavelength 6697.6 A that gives 11.48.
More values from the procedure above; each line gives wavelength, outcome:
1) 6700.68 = 11.55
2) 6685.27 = 11.48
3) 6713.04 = 11.6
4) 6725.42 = 11.4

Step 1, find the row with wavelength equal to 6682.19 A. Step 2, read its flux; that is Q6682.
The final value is 11.45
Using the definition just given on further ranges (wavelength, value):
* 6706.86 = 11.69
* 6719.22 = 11.36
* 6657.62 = 11.49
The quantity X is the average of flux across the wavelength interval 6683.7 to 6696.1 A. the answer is 11.5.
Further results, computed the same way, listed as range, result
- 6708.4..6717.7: 11.6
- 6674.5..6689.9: 11.5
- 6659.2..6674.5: 11.5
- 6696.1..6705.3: 11.6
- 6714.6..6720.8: 11.4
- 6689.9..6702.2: 11.5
